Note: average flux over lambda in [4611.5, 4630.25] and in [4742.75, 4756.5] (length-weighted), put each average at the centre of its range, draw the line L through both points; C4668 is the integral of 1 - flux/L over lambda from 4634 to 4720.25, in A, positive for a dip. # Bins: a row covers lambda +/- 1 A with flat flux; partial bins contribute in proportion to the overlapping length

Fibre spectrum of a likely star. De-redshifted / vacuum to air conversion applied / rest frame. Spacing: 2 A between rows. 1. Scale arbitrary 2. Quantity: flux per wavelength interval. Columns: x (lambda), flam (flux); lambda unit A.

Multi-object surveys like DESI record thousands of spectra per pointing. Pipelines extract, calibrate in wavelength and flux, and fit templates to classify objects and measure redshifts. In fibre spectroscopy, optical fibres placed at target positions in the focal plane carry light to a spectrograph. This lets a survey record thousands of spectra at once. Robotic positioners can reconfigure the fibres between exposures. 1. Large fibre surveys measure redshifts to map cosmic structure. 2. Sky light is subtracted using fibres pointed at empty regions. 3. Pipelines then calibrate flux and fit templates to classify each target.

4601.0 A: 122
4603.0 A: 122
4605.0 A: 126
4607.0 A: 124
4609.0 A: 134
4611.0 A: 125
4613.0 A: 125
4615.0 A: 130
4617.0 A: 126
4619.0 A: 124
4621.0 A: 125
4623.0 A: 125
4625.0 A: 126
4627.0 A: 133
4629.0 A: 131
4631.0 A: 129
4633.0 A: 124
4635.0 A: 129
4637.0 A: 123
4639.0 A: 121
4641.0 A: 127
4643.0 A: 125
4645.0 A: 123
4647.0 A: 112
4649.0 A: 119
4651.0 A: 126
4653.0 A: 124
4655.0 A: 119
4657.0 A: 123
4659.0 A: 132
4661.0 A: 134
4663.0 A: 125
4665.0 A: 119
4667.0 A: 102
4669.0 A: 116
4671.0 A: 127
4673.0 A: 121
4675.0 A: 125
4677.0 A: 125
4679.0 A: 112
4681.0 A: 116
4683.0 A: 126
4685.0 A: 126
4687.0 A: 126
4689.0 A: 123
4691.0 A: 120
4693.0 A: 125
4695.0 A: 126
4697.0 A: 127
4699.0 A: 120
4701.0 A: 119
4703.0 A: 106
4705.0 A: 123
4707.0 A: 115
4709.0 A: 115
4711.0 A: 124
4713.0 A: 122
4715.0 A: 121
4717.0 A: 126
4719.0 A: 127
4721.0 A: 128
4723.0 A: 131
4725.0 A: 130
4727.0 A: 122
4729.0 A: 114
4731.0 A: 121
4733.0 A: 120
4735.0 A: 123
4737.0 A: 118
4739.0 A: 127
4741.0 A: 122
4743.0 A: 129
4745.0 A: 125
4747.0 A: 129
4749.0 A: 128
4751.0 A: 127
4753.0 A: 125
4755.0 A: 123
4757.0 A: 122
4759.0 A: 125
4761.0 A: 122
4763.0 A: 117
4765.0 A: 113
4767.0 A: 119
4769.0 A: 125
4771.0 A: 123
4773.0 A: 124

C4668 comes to 3.31 A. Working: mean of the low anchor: 127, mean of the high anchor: 126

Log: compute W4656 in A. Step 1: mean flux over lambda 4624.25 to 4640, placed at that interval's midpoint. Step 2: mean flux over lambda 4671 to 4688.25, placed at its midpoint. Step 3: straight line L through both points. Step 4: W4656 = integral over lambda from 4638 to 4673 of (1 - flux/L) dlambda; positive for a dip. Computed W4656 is 0.8 A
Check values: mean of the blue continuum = 127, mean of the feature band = 122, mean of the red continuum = 122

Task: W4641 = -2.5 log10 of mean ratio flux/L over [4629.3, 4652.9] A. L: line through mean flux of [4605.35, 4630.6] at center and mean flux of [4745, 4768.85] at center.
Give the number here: 0.025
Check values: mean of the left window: 127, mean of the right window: 123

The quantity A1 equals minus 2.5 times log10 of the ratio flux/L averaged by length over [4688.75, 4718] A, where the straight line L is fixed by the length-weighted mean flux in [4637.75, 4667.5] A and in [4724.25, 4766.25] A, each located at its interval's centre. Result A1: 0.02 mag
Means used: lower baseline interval 122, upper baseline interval 123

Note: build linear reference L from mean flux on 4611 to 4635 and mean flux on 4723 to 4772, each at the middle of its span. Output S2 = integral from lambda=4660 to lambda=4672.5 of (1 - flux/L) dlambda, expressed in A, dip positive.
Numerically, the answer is 0.5 A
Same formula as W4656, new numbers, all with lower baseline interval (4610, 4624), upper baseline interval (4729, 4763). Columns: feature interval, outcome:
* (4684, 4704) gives 0.4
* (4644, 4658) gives 0.5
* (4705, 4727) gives 0.1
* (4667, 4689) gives 0.6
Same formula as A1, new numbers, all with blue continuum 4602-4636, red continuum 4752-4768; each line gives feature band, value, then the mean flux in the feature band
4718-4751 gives -0.02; 125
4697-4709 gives 0.05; 117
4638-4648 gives 0.04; 122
